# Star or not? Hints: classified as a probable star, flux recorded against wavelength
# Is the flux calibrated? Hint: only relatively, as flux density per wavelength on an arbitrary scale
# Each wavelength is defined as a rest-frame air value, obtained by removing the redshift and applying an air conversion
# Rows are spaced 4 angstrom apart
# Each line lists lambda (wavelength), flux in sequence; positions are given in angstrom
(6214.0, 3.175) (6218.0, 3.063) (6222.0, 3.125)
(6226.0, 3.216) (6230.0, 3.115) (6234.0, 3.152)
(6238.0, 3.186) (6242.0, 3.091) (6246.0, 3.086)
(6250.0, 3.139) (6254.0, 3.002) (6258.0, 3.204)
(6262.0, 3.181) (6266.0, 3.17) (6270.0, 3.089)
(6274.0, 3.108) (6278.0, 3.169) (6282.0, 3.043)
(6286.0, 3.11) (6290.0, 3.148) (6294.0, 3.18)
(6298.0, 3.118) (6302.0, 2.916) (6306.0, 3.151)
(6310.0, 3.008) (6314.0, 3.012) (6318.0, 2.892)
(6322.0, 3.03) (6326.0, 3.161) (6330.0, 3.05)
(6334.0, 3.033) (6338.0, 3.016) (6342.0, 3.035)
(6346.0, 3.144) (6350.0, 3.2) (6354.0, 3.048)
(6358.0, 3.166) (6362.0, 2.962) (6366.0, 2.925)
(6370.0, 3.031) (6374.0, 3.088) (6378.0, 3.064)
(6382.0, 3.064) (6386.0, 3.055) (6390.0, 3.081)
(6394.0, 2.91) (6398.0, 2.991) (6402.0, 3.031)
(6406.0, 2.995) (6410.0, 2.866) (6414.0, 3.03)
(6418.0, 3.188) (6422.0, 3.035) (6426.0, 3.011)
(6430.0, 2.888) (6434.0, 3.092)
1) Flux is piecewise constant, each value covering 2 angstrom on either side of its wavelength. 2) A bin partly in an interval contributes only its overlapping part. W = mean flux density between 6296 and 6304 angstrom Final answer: 3.02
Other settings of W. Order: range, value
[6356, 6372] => 3.02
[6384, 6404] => 3.01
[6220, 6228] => 3.17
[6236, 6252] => 3.13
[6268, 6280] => 3.12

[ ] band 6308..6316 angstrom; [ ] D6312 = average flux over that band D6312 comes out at 3.01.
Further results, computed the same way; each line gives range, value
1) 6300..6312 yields 3.02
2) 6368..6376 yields 3.06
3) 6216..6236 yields 3.13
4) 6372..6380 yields 3.08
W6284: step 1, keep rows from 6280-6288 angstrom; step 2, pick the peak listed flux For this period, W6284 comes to 3.11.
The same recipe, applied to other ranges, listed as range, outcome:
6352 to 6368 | 3.166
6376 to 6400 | 3.081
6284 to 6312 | 3.18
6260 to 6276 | 3.181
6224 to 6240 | 3.216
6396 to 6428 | 3.188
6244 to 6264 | 3.204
